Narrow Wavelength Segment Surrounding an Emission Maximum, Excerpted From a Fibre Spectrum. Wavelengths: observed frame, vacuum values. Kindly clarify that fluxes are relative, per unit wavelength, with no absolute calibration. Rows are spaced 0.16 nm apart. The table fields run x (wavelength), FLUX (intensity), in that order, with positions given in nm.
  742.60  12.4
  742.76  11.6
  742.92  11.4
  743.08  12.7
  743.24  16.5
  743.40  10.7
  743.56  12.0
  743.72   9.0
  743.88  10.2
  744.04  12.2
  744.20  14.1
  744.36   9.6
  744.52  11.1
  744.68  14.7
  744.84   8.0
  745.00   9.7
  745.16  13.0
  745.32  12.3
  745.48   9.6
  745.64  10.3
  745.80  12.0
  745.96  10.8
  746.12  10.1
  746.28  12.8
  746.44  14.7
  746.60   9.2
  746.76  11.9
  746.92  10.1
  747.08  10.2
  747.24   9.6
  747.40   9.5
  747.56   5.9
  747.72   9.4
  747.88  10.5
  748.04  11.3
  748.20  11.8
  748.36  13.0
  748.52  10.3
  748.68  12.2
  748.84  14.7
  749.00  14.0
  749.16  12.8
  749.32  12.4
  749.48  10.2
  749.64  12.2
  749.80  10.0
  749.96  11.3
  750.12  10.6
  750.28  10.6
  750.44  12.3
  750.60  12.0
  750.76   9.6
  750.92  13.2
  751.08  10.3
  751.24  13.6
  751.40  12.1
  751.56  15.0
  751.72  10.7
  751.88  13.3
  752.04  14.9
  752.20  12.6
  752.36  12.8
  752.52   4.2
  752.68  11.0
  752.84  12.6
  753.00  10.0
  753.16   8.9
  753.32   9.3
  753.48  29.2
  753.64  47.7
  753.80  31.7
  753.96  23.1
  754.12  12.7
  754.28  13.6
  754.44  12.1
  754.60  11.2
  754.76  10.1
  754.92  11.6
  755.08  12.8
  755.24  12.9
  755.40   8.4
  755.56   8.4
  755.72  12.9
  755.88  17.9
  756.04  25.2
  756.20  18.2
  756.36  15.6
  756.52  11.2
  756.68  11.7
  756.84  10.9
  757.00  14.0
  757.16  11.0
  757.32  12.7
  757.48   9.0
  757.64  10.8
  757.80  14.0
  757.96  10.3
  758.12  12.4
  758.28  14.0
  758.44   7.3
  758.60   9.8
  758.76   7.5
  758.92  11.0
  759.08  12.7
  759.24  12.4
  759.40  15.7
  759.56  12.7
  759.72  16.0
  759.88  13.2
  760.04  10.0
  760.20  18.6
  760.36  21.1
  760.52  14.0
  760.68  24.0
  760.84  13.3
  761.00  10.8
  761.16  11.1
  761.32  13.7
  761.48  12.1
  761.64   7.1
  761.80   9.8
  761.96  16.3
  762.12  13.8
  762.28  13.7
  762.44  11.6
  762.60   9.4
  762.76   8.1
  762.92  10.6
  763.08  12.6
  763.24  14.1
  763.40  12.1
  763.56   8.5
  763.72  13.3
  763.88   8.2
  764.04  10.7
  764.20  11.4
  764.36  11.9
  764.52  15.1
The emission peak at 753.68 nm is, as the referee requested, Halpha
